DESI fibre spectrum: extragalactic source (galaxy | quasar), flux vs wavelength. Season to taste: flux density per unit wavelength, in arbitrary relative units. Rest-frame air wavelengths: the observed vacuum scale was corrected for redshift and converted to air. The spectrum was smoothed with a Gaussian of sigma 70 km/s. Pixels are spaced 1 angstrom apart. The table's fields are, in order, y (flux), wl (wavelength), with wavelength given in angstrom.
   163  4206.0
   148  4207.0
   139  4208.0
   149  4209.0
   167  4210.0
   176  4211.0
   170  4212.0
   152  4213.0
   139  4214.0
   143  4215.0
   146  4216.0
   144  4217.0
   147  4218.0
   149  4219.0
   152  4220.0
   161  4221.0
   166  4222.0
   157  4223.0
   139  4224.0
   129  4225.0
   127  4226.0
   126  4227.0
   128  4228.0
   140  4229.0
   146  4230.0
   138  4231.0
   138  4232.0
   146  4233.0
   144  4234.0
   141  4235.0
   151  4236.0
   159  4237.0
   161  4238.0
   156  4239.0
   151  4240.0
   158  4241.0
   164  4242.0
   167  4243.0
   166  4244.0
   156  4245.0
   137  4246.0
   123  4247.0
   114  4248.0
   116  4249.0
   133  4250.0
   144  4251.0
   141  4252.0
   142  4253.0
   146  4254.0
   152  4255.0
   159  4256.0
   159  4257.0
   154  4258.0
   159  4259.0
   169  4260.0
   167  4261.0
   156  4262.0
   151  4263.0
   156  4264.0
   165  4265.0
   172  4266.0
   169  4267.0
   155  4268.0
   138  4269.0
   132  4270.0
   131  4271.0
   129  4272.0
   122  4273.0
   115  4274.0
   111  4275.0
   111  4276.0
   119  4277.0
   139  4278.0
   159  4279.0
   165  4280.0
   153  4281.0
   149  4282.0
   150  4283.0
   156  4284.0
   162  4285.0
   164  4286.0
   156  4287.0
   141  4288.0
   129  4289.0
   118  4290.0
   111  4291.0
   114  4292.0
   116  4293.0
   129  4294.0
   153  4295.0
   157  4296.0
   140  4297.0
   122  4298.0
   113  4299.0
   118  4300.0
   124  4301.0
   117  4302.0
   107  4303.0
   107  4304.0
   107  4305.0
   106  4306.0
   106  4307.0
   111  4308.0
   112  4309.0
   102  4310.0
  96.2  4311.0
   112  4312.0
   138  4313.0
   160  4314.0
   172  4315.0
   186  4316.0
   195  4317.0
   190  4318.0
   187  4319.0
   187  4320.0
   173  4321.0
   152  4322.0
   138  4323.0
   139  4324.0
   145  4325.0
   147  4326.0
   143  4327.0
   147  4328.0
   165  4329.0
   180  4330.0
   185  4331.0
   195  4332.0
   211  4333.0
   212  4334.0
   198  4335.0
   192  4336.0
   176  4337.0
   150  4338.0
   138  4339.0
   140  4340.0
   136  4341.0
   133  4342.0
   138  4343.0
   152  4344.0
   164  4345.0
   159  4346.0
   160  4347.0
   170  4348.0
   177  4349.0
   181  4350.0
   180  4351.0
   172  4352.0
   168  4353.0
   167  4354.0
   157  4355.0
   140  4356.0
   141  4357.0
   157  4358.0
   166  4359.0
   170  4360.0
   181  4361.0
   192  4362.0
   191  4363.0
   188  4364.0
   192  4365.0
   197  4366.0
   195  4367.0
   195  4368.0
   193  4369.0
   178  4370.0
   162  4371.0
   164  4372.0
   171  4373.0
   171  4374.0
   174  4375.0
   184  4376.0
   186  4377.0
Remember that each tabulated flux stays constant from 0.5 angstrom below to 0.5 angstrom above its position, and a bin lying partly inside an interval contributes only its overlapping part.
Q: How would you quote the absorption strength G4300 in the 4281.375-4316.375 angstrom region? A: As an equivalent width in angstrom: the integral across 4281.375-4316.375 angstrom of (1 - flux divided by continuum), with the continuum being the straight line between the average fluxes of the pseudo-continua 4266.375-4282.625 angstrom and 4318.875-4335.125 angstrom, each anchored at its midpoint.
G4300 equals 5.0 angstrom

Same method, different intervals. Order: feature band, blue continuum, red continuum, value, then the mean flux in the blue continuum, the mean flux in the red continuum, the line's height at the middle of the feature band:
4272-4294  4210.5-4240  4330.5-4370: 3.2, 147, 172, 159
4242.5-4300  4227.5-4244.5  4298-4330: 1.1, 150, 139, 145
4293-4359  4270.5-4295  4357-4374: 3.2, 136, 179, 159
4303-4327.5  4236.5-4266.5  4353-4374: 3.5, 152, 175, 165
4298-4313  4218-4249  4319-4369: 4.6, 146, 168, 161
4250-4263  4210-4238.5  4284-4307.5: -1.4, 147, 127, 138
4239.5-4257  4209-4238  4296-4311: -1.1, 147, 115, 137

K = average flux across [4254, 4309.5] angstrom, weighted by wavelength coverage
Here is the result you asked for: 138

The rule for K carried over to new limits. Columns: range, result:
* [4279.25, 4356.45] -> 150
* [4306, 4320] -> 144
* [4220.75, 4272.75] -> 148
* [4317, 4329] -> 161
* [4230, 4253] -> 146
